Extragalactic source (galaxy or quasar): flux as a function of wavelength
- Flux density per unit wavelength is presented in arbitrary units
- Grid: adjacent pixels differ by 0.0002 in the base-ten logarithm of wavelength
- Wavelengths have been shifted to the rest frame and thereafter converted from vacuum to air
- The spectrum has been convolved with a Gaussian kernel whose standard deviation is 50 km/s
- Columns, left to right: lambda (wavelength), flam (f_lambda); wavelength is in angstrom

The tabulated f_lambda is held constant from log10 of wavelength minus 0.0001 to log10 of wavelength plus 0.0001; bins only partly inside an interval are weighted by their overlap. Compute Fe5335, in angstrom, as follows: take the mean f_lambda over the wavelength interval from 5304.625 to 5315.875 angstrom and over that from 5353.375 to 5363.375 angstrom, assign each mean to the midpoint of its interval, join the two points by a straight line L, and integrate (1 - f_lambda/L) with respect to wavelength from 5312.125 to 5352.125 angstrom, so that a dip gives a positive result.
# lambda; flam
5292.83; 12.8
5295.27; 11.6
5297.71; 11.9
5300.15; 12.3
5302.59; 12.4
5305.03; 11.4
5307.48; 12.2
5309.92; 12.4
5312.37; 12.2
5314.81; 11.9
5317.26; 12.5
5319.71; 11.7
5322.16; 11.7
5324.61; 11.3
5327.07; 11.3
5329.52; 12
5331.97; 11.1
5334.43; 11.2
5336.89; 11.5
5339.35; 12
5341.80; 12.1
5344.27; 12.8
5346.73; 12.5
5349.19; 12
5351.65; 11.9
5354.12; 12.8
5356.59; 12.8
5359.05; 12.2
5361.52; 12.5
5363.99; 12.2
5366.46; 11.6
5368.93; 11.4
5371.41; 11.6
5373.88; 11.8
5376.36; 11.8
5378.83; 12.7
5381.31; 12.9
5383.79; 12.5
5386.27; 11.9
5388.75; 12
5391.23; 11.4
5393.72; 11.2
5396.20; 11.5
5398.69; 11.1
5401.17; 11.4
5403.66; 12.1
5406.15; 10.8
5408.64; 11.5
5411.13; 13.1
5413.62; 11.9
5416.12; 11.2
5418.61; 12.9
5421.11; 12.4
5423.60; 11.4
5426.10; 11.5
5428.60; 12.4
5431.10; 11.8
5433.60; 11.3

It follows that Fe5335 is 1.39 angstrom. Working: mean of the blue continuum 12.1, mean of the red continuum 12.5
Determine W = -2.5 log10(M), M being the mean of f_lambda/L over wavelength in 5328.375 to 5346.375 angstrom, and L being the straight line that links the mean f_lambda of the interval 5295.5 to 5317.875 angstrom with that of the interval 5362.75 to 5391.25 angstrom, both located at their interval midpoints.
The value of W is 0.02 mag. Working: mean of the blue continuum 12.1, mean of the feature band 11.8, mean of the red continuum 12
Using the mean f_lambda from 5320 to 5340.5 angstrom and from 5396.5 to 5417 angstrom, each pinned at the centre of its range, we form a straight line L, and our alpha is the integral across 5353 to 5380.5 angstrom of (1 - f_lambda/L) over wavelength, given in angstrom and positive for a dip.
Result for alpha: -1.3 angstrom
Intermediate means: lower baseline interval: 11.5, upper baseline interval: 11.6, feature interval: 12.1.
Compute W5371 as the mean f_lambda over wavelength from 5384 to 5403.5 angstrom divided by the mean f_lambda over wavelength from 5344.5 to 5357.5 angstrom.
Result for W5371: 0.93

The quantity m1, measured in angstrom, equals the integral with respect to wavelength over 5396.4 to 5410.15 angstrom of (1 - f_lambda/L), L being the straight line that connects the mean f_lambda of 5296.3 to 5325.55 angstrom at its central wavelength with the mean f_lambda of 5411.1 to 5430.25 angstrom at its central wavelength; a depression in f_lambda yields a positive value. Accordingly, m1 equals 0.7 angstrom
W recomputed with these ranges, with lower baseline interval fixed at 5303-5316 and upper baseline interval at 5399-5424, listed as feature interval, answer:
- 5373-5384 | -0.04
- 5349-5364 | -0.04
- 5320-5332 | 0.04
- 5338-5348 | -0.03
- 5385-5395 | 0.03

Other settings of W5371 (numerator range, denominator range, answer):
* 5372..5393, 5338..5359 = 0.98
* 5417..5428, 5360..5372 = 1.01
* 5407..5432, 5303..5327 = 1.01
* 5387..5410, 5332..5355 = 0.95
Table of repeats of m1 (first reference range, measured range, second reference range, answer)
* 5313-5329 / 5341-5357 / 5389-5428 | -0.9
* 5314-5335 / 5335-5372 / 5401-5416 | -1.4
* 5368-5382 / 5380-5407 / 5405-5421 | 0.6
